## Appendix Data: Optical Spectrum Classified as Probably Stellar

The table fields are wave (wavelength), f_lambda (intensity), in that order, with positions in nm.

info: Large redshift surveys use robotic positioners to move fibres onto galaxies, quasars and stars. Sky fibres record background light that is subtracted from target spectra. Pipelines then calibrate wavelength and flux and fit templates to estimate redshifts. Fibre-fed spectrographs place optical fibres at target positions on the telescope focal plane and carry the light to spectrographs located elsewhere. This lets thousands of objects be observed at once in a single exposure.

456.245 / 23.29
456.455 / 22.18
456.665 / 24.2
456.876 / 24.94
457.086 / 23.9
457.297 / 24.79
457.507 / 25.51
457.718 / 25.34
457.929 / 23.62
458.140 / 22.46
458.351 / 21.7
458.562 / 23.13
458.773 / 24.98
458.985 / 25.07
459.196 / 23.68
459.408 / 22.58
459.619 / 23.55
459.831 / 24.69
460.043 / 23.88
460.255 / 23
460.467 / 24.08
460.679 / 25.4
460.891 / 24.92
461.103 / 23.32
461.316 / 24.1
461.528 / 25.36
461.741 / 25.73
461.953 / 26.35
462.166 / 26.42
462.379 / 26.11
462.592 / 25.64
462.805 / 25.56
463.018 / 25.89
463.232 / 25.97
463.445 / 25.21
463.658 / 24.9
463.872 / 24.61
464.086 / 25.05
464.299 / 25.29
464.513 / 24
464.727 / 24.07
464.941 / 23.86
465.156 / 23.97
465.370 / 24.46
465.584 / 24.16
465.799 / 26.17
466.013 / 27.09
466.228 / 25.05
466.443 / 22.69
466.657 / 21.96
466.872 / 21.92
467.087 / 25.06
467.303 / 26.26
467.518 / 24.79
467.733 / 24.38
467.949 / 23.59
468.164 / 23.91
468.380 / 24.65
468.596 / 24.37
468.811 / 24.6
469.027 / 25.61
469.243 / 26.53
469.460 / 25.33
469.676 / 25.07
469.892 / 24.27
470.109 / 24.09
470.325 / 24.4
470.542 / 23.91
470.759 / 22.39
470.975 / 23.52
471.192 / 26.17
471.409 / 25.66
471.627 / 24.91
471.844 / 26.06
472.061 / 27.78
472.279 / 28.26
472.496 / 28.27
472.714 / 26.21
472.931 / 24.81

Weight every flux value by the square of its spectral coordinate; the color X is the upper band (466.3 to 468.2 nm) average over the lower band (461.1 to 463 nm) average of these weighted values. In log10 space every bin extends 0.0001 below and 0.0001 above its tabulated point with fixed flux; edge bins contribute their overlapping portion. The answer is 0.96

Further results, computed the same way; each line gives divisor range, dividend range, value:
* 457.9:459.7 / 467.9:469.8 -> 1.11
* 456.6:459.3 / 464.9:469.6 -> 1.06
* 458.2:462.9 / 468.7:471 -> 1.04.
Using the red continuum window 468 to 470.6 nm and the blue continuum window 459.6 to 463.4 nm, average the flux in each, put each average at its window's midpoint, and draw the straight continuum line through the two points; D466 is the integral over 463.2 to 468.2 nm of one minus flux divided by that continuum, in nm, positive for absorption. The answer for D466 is 0.07 nm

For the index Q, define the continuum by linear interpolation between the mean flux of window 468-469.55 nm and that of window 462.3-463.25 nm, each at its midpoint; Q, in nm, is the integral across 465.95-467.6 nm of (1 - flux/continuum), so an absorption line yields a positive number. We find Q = 0.06 nm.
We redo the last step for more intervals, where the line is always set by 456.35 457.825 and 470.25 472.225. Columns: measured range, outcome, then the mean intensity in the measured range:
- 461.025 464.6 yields -0.09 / 25.3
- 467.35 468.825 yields 0.03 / 24.4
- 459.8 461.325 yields 0.03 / 24.1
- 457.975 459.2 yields 0.05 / 23.5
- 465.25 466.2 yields -0.02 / 25.4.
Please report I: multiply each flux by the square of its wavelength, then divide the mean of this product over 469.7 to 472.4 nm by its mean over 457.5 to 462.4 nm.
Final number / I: 1.08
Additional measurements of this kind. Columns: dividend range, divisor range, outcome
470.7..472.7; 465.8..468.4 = 1.09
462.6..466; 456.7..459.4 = 1.07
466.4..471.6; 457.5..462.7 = 1.04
